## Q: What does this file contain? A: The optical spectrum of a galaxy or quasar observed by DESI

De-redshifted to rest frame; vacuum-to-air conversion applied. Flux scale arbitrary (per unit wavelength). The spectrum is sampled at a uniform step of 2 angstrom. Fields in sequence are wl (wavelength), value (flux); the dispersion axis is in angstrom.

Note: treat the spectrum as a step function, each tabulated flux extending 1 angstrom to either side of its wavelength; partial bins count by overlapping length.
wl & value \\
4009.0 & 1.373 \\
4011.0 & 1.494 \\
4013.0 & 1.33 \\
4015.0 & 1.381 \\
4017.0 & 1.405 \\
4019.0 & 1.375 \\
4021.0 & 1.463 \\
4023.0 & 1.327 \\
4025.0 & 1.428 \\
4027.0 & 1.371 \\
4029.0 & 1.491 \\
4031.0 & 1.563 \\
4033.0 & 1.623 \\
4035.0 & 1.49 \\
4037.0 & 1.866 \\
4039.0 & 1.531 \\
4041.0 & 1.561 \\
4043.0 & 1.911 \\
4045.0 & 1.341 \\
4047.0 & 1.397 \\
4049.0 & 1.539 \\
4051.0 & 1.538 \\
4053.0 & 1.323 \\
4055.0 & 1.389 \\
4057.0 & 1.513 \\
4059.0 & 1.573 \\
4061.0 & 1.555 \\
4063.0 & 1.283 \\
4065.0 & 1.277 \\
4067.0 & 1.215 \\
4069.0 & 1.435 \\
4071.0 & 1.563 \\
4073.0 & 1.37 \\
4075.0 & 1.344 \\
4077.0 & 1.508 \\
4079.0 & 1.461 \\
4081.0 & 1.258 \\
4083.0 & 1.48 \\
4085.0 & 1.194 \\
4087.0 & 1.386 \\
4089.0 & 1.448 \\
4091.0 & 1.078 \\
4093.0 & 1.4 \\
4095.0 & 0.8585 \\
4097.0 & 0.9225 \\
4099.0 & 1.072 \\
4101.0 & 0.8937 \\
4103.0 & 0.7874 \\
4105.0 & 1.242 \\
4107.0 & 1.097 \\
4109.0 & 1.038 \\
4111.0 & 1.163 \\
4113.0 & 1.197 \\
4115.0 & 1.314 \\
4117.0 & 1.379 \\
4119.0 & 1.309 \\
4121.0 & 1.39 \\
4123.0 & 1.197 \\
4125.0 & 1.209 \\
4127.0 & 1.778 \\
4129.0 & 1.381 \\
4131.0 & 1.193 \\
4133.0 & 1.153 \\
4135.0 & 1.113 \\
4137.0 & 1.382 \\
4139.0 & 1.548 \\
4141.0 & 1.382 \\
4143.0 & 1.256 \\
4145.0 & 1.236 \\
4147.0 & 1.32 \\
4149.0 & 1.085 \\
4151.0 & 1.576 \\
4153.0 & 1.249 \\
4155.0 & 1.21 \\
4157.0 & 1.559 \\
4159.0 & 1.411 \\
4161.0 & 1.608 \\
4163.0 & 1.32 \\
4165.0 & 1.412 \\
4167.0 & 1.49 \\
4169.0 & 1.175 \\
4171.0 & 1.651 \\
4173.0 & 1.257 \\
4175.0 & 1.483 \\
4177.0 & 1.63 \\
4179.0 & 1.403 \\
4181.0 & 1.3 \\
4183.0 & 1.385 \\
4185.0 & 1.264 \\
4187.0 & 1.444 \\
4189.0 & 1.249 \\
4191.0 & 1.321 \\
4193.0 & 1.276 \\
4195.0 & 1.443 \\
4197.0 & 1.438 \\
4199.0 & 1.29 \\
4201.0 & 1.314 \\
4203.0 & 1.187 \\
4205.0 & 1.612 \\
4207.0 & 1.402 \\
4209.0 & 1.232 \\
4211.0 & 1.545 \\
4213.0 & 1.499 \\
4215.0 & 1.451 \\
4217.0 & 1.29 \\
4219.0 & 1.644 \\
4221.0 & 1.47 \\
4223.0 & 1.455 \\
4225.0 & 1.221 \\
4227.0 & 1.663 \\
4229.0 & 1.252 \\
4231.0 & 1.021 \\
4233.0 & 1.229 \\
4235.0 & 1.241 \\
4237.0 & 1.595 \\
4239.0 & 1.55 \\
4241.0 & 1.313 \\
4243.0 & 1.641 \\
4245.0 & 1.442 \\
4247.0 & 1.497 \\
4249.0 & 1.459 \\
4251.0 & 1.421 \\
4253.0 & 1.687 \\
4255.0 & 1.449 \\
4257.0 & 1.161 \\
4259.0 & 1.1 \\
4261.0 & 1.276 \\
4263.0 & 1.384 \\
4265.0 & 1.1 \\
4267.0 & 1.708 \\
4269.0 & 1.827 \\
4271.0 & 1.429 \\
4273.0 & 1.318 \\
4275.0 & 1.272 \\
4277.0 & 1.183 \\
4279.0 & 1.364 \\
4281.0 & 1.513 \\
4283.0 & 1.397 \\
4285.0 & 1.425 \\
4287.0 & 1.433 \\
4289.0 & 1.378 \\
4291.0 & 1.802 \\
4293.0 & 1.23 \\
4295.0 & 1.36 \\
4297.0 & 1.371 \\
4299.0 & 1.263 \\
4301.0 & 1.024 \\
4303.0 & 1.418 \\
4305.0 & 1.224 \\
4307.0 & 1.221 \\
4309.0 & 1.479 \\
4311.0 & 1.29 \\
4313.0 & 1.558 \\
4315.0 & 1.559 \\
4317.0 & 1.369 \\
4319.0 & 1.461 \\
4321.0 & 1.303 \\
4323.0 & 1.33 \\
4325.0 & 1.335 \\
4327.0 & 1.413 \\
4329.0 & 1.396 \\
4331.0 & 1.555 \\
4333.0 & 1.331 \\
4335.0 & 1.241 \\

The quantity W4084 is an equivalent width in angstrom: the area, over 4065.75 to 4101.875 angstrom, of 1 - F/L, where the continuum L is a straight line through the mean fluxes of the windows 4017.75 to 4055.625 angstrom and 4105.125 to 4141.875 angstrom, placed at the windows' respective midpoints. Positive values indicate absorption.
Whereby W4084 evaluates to 3.0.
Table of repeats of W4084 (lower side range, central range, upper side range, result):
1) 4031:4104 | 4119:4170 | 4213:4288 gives 1.55 angstrom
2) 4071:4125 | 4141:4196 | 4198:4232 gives -2.00 angstrom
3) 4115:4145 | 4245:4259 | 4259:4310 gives -0.60 angstrom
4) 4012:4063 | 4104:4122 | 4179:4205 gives 2.27 angstrom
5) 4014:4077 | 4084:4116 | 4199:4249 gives 7.01 angstrom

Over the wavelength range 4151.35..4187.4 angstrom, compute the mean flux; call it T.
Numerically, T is 1.41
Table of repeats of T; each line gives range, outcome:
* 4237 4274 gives 1.44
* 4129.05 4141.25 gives 1.3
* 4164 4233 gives 1.39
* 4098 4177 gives 1.3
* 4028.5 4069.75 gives 1.5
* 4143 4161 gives 1.34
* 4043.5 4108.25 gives 1.31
